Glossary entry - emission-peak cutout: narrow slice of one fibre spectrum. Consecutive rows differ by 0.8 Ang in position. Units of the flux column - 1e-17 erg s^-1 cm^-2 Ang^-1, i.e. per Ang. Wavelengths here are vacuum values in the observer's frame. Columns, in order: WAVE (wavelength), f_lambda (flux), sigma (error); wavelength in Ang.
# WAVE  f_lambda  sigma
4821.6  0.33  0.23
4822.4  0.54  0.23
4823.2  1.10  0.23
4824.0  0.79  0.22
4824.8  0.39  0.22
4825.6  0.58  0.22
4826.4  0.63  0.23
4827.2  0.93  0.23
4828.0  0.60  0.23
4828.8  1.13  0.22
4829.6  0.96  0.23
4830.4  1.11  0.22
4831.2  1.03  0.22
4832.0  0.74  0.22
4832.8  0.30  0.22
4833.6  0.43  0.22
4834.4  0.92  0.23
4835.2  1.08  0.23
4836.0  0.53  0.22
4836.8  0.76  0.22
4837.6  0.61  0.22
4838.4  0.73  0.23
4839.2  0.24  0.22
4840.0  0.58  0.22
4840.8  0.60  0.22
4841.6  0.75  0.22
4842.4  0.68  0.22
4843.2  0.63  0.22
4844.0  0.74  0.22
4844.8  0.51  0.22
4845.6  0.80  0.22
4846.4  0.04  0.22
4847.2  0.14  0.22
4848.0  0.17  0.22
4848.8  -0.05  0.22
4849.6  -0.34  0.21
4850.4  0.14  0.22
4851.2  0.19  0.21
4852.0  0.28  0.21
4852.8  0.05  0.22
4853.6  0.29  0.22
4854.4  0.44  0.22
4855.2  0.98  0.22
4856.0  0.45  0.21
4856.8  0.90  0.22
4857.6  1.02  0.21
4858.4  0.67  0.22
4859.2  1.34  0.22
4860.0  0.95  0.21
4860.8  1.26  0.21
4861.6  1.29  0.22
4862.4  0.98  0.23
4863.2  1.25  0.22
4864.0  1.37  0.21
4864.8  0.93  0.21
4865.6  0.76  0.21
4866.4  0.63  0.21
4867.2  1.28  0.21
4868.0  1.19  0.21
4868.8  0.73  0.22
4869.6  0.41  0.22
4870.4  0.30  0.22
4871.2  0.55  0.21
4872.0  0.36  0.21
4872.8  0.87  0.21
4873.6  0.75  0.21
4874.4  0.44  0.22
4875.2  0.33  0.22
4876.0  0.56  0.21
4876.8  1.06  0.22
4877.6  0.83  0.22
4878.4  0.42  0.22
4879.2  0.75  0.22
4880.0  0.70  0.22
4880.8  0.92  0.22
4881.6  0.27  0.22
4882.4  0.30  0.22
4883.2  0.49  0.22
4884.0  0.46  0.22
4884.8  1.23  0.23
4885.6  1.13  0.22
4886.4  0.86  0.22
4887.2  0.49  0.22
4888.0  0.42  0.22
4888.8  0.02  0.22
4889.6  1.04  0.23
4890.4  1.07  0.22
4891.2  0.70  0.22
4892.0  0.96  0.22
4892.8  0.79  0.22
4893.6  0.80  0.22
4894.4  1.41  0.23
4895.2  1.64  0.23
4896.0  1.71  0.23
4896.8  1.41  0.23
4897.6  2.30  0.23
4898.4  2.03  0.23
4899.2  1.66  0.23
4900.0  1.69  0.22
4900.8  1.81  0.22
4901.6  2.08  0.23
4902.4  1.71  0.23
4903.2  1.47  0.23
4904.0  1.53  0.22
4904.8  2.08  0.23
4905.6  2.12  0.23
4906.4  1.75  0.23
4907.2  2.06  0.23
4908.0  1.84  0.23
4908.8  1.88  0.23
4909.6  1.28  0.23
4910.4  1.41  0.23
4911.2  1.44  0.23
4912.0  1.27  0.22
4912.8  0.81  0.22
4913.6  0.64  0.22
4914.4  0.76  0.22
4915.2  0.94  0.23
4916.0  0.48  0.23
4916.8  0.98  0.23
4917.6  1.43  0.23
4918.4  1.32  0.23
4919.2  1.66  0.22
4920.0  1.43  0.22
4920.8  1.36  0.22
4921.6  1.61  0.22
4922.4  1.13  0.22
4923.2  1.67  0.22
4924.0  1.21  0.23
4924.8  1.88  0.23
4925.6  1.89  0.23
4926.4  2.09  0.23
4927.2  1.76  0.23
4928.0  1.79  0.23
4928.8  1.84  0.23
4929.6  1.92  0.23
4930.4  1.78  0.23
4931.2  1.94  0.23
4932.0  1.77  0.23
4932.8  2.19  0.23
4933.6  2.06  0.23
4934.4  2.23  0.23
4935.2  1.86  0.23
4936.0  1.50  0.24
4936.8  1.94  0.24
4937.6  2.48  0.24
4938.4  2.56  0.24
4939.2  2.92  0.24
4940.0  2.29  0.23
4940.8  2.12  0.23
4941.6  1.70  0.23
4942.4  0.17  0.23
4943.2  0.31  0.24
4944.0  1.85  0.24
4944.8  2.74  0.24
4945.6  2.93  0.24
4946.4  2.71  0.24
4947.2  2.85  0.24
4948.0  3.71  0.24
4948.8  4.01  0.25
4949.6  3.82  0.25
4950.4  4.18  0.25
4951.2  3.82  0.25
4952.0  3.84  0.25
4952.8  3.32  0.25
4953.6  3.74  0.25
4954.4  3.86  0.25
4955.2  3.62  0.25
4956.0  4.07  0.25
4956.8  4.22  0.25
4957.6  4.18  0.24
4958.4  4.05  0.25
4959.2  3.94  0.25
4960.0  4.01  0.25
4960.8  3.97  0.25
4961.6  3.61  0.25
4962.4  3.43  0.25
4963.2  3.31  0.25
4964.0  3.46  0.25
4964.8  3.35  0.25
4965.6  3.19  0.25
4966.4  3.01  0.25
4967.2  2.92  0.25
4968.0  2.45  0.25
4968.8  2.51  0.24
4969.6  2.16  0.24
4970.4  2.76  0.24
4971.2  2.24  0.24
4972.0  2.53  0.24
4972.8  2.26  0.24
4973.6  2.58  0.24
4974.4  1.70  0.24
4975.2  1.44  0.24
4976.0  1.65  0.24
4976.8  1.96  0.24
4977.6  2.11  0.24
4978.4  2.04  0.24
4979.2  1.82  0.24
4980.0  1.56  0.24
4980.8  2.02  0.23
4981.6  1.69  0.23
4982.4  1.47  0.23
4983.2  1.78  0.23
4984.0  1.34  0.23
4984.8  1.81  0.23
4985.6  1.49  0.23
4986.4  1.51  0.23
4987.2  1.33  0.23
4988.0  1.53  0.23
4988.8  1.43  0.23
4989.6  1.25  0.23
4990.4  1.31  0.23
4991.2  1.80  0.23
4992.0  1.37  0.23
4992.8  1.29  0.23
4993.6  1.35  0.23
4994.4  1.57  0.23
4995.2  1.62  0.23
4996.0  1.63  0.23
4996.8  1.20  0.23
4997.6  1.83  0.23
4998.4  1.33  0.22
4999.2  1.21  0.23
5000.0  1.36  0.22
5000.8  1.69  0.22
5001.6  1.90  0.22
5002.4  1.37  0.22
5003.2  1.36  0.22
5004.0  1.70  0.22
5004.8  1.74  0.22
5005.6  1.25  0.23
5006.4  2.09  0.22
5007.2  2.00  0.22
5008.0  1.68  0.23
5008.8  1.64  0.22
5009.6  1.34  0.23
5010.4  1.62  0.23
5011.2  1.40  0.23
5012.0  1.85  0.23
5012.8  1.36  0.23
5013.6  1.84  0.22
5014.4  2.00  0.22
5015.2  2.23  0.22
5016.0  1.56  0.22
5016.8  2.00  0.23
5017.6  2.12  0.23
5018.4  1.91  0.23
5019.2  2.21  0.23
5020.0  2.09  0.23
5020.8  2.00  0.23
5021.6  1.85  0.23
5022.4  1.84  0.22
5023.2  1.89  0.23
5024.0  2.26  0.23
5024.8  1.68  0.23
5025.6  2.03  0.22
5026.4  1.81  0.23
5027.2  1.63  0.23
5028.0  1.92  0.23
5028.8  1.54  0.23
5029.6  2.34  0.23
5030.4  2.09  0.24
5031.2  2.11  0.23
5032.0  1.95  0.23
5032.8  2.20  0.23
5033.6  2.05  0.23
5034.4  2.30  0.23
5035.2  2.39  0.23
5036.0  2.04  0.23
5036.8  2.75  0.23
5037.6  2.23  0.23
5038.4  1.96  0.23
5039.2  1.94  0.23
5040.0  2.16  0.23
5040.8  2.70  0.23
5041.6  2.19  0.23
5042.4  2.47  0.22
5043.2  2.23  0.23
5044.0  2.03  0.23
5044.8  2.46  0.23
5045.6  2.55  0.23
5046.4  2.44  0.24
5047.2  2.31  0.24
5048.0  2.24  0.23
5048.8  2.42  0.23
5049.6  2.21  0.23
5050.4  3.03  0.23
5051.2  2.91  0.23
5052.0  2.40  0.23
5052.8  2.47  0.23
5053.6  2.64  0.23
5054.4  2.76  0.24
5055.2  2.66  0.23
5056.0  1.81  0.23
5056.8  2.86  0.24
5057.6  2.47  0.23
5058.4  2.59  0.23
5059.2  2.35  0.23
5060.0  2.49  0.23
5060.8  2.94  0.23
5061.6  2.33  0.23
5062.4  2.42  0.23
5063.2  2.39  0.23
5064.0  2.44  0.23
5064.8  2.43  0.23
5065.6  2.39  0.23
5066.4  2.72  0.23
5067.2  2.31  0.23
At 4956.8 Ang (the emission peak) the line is Lyman alpha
